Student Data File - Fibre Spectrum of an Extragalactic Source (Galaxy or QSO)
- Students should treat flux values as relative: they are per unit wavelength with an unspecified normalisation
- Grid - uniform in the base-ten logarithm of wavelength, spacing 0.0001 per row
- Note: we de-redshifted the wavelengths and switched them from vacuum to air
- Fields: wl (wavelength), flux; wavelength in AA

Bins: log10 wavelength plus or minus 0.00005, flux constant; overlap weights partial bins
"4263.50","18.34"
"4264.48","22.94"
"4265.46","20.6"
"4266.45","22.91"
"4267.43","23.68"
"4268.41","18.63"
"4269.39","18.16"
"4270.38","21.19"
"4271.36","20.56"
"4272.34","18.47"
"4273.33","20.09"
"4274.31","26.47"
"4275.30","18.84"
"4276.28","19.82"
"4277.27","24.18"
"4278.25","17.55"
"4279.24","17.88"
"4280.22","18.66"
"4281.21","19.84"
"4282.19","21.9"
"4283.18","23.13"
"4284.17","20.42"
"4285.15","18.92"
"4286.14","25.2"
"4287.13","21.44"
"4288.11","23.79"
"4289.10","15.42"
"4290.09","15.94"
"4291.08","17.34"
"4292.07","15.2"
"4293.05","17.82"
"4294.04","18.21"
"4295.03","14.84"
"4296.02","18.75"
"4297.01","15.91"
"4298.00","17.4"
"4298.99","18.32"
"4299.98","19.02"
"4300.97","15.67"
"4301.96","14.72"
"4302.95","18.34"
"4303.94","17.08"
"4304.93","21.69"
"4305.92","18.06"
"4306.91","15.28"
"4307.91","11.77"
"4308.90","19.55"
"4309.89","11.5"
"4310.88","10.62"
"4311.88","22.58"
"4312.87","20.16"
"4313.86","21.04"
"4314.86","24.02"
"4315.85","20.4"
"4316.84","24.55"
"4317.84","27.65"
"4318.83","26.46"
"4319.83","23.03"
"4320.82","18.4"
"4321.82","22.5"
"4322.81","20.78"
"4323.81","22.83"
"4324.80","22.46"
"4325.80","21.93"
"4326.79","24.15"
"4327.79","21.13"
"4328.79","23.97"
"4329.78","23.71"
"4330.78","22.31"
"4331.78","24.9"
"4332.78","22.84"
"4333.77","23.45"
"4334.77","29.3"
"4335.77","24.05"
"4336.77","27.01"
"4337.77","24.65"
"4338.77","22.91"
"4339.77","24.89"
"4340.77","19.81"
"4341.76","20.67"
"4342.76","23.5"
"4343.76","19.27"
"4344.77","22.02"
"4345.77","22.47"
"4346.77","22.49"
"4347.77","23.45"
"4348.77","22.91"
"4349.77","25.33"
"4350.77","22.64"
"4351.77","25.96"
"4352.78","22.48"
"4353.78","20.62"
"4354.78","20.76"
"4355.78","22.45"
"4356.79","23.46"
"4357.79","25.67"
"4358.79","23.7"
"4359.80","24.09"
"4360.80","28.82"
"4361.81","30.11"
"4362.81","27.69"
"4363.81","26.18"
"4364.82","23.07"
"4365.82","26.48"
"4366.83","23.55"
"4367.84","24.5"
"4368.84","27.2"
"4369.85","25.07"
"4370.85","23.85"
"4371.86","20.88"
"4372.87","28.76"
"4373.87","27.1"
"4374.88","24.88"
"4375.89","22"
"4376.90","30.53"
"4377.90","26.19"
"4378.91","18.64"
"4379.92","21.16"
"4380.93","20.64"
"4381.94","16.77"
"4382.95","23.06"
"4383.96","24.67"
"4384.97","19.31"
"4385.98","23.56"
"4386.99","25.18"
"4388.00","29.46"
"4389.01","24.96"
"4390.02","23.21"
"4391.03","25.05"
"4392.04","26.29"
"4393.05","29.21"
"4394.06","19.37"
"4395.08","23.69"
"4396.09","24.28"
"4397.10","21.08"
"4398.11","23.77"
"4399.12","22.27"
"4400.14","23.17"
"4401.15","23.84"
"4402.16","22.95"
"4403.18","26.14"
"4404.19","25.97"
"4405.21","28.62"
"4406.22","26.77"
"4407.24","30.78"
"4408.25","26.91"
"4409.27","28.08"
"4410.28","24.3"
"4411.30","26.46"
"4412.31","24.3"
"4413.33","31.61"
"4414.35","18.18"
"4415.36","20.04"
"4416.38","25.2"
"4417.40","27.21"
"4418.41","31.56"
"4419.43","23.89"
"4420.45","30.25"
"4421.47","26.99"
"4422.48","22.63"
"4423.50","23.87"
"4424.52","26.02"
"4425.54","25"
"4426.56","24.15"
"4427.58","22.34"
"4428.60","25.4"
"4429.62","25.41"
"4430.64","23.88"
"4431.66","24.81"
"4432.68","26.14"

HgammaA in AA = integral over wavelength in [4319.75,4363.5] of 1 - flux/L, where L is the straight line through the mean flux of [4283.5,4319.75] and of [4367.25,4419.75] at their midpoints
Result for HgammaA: -4.3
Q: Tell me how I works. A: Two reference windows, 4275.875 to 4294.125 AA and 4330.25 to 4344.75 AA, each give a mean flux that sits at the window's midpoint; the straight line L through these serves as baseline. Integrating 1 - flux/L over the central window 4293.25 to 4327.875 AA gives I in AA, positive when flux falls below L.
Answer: 3.4 AA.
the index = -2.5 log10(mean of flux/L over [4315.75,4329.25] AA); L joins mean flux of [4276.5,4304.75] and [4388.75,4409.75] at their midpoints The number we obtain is -0.12 mag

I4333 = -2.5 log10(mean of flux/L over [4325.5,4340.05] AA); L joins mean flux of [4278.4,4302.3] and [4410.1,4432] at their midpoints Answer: -0.16 mag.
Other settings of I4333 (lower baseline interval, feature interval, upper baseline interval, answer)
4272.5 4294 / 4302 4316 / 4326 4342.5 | 0.22 mag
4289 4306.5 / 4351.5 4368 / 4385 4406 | -0.13 mag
